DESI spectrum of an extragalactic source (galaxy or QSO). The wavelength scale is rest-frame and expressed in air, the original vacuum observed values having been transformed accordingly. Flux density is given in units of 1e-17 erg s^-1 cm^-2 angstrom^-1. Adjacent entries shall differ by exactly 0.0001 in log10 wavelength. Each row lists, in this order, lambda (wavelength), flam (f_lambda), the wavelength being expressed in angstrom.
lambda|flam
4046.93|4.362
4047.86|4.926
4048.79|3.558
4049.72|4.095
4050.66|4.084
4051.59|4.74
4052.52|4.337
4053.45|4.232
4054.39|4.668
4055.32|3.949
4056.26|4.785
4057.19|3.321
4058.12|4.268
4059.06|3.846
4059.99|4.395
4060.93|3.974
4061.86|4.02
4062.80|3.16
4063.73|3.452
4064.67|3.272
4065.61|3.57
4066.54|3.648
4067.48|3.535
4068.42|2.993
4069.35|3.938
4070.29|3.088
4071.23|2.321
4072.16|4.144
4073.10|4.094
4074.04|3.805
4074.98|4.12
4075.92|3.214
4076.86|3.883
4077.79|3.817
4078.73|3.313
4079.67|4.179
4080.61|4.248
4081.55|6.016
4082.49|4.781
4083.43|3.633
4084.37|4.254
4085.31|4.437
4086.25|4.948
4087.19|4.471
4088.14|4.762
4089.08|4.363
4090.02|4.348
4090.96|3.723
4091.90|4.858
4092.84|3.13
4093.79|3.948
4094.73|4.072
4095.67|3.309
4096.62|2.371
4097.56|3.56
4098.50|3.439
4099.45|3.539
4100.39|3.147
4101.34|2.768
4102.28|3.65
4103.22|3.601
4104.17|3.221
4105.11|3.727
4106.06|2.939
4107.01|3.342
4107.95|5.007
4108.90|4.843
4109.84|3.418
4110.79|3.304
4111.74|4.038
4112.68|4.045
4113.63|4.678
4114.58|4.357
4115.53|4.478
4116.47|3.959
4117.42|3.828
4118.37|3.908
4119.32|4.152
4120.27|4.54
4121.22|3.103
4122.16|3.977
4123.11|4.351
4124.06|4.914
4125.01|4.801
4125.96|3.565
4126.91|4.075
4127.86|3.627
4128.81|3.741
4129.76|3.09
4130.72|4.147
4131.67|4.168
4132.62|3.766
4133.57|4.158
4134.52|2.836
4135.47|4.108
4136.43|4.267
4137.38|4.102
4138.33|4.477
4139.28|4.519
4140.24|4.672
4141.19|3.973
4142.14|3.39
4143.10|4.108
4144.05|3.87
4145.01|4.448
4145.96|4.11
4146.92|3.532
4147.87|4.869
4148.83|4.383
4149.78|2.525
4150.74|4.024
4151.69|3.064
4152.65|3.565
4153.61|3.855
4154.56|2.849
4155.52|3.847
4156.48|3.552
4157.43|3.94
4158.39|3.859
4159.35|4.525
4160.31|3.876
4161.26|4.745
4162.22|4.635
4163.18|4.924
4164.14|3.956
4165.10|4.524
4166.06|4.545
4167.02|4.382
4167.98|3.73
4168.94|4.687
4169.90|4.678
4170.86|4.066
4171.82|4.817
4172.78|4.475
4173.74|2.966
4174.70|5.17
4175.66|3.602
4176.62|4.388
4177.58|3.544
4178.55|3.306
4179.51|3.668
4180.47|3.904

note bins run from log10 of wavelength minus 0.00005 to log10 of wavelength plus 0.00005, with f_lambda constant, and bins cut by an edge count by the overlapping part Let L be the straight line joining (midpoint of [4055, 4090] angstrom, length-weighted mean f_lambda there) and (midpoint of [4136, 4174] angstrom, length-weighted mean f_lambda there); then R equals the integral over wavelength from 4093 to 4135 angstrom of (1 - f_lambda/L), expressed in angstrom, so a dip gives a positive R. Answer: 2.3 angstrom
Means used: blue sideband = 3.95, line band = 3.8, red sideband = 4.09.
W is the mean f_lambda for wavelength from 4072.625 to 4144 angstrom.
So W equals 3.97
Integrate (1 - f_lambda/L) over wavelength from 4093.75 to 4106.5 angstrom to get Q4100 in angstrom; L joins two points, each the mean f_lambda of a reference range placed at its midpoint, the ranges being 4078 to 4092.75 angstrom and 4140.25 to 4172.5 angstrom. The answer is 2.82 angstrom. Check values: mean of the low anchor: 4.38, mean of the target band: 3.36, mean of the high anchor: 4.07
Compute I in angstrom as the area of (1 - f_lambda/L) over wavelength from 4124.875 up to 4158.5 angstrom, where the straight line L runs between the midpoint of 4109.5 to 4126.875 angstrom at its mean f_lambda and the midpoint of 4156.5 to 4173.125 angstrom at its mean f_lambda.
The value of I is 2.7 angstrom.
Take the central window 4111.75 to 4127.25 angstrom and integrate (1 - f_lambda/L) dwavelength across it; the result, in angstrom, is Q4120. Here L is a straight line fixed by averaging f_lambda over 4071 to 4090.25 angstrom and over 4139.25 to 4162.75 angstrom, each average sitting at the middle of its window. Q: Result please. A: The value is -0.5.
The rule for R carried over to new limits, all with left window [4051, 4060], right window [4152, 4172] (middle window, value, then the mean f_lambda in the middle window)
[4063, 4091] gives 1.9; 3.94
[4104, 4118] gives 0.8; 3.96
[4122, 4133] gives 0.4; 4.02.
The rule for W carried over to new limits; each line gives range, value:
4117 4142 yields 4.03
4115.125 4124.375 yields 4.11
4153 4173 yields 4.21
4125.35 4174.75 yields 4.03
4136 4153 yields 4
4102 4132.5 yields 3.96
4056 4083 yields 3.83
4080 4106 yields 3.92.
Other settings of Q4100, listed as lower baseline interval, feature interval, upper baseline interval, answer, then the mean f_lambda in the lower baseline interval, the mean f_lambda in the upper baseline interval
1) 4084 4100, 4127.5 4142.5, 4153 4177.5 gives 0.5 angstrom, 3.97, 4.17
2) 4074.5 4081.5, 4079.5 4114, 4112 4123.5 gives 0.7 angstrom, 3.96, 4.11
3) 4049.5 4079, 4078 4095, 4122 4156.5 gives -2.0 angstrom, 3.82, 3.93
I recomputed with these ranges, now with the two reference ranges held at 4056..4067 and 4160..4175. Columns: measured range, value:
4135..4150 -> 0.5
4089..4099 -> 0.7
